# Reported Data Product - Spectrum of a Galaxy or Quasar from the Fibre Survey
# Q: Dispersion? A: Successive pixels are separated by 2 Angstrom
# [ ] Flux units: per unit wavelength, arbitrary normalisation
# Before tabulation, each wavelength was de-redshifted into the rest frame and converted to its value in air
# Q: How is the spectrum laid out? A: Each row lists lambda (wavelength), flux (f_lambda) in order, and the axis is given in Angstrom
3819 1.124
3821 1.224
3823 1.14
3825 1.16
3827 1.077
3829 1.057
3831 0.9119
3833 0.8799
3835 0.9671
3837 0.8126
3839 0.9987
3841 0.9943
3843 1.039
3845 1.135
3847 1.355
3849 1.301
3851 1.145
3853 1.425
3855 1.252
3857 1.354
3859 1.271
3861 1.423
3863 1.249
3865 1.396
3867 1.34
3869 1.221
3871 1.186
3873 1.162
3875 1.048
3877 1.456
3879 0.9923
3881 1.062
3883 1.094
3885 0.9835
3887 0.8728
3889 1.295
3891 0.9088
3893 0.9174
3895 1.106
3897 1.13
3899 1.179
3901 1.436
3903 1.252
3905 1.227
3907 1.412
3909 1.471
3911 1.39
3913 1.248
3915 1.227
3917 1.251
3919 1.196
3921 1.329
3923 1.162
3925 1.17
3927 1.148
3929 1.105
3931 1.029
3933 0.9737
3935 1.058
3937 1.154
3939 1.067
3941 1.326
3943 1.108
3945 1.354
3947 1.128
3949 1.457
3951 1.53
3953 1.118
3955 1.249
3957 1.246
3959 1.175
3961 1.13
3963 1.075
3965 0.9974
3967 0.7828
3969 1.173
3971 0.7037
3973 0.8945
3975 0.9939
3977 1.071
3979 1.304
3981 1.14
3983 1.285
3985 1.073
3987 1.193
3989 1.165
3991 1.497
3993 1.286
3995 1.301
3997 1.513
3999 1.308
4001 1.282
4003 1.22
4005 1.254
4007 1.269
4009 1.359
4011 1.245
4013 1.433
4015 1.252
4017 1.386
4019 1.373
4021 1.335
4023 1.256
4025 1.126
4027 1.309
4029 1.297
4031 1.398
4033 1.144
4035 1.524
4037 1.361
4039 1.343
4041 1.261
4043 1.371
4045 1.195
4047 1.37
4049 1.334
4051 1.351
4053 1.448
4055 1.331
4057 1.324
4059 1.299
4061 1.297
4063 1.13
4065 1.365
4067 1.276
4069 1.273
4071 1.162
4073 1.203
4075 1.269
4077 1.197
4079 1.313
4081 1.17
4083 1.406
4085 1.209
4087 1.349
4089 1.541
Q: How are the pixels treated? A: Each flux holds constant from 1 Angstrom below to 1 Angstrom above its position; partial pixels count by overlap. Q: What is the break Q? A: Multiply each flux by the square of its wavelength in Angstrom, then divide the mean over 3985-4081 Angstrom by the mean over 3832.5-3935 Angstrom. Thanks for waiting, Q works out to 1.19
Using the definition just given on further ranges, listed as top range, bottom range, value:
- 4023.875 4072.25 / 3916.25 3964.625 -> 1.16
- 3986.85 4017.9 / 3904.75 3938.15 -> 1.13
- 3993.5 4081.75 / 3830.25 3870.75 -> 1.22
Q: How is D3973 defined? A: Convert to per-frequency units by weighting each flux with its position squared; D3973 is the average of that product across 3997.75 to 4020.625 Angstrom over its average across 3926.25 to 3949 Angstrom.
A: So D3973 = 1.2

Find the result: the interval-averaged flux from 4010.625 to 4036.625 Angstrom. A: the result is 1.32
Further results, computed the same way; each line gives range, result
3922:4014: 1.18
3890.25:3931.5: 1.21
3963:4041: 1.23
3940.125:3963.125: 1.25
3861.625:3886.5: 1.18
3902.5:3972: 1.18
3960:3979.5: 1.01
